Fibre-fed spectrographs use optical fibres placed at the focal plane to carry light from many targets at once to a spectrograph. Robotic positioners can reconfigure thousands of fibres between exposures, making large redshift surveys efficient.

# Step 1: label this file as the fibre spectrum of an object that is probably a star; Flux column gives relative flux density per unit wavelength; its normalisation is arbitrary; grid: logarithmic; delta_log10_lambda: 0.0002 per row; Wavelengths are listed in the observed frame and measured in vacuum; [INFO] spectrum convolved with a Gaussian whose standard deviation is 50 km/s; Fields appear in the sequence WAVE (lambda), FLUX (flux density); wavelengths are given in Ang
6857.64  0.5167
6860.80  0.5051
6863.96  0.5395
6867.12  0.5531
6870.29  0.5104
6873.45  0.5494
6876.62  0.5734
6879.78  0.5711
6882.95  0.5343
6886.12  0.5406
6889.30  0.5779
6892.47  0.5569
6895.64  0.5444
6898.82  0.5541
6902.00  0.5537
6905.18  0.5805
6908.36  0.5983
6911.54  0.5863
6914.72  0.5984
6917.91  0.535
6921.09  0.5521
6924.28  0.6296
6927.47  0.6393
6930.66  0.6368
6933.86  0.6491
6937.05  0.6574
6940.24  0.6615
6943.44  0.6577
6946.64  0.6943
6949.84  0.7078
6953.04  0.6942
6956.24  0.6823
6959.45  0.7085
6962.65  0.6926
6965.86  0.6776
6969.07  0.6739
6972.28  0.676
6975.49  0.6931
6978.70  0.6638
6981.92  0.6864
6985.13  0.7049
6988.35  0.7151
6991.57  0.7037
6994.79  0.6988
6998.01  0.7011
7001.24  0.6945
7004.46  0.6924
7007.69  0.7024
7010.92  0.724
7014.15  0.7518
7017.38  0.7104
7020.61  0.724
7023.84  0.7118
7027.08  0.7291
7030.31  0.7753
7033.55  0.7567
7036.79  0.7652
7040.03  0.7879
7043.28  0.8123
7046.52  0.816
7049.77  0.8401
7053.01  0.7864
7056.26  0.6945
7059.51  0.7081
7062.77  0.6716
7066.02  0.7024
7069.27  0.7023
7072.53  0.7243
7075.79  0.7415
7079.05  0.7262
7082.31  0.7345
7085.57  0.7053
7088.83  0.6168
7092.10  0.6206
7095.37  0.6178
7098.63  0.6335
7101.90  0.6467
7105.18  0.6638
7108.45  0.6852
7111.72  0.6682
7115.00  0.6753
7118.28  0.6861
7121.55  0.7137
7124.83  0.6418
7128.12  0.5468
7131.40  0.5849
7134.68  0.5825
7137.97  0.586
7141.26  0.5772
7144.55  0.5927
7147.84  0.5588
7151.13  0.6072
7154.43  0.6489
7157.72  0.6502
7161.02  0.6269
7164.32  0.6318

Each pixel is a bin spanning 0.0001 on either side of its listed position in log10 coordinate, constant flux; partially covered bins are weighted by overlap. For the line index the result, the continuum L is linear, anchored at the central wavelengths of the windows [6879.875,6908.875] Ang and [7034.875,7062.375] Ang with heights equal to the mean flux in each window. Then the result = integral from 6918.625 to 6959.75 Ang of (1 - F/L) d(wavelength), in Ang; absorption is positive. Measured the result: -2.2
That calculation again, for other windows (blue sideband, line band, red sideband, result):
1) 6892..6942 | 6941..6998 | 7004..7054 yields -1.6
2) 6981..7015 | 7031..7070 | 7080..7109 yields -4.3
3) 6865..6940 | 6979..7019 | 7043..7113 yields -3.6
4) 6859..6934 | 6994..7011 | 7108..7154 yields -3.1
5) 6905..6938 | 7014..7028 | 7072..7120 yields -1.7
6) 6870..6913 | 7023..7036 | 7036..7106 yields -1.3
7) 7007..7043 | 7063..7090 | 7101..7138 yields -0.7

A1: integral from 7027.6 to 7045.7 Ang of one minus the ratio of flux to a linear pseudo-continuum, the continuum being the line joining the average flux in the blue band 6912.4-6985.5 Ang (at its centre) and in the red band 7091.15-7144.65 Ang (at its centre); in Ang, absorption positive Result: -3.7 Ang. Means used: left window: 0.658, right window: 0.632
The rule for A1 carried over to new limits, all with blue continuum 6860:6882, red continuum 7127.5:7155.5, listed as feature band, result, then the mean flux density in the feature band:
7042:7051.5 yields -4.2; 0.823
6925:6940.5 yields -2.6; 0.647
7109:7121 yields -2.0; 0.681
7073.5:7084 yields -2.8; 0.733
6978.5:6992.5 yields -3.4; 0.697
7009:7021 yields -3.4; 0.727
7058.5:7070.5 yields -2.5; 0.695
